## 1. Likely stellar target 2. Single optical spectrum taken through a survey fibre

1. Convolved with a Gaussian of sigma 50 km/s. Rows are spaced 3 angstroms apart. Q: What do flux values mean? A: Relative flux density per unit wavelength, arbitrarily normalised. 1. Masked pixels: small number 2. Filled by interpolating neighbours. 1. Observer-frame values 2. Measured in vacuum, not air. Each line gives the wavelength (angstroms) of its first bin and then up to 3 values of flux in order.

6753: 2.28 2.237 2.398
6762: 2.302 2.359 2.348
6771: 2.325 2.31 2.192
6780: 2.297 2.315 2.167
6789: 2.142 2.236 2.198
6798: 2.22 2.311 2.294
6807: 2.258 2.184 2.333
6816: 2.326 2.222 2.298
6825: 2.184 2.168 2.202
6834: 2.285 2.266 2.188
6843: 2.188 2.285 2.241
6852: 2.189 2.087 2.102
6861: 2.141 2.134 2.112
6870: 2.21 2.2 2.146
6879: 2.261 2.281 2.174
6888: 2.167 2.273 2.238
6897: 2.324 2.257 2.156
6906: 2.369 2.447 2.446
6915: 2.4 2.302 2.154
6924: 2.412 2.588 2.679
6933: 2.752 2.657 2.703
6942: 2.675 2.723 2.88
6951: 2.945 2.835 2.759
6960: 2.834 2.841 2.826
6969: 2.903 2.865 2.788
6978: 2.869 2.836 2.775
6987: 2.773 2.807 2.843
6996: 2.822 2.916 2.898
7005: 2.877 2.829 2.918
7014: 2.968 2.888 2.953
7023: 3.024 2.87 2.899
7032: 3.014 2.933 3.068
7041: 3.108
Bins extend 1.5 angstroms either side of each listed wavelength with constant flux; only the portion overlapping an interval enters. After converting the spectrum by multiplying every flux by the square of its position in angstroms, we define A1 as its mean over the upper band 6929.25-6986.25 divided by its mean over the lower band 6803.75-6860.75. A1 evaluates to 1.3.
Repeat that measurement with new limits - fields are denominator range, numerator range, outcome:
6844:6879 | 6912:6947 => 1.20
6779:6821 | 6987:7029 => 1.36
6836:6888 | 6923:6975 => 1.30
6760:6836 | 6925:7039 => 1.33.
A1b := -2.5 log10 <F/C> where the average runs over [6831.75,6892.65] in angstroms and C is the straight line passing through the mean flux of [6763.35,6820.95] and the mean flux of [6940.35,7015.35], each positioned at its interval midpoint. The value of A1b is 0.13 mag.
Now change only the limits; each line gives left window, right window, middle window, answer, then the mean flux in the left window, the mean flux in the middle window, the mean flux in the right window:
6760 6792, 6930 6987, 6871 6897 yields 0.164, 2.28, 2.22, 2.8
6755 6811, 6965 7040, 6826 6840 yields 0.087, 2.27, 2.22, 2.89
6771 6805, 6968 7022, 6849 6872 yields 0.149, 2.25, 2.15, 2.86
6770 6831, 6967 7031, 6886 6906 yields 0.138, 2.25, 2.24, 2.87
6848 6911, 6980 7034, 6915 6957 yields -0.050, 2.22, 2.63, 2.88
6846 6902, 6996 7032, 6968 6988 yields -0.039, 2.2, 2.83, 2.91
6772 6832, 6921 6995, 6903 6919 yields 0.101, 2.24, 2.37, 2.76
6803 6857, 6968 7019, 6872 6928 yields 0.094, 2.23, 2.29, 2.86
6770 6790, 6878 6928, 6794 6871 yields 0.028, 2.25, 2.22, 2.31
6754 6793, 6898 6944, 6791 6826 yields 0.032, 2.28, 2.26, 2.47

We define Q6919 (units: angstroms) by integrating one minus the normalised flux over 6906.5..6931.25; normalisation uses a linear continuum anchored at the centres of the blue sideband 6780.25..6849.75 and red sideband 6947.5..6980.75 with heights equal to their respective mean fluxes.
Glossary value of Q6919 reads 2.23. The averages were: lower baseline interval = 2.24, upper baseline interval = 2.85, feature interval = 2.42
